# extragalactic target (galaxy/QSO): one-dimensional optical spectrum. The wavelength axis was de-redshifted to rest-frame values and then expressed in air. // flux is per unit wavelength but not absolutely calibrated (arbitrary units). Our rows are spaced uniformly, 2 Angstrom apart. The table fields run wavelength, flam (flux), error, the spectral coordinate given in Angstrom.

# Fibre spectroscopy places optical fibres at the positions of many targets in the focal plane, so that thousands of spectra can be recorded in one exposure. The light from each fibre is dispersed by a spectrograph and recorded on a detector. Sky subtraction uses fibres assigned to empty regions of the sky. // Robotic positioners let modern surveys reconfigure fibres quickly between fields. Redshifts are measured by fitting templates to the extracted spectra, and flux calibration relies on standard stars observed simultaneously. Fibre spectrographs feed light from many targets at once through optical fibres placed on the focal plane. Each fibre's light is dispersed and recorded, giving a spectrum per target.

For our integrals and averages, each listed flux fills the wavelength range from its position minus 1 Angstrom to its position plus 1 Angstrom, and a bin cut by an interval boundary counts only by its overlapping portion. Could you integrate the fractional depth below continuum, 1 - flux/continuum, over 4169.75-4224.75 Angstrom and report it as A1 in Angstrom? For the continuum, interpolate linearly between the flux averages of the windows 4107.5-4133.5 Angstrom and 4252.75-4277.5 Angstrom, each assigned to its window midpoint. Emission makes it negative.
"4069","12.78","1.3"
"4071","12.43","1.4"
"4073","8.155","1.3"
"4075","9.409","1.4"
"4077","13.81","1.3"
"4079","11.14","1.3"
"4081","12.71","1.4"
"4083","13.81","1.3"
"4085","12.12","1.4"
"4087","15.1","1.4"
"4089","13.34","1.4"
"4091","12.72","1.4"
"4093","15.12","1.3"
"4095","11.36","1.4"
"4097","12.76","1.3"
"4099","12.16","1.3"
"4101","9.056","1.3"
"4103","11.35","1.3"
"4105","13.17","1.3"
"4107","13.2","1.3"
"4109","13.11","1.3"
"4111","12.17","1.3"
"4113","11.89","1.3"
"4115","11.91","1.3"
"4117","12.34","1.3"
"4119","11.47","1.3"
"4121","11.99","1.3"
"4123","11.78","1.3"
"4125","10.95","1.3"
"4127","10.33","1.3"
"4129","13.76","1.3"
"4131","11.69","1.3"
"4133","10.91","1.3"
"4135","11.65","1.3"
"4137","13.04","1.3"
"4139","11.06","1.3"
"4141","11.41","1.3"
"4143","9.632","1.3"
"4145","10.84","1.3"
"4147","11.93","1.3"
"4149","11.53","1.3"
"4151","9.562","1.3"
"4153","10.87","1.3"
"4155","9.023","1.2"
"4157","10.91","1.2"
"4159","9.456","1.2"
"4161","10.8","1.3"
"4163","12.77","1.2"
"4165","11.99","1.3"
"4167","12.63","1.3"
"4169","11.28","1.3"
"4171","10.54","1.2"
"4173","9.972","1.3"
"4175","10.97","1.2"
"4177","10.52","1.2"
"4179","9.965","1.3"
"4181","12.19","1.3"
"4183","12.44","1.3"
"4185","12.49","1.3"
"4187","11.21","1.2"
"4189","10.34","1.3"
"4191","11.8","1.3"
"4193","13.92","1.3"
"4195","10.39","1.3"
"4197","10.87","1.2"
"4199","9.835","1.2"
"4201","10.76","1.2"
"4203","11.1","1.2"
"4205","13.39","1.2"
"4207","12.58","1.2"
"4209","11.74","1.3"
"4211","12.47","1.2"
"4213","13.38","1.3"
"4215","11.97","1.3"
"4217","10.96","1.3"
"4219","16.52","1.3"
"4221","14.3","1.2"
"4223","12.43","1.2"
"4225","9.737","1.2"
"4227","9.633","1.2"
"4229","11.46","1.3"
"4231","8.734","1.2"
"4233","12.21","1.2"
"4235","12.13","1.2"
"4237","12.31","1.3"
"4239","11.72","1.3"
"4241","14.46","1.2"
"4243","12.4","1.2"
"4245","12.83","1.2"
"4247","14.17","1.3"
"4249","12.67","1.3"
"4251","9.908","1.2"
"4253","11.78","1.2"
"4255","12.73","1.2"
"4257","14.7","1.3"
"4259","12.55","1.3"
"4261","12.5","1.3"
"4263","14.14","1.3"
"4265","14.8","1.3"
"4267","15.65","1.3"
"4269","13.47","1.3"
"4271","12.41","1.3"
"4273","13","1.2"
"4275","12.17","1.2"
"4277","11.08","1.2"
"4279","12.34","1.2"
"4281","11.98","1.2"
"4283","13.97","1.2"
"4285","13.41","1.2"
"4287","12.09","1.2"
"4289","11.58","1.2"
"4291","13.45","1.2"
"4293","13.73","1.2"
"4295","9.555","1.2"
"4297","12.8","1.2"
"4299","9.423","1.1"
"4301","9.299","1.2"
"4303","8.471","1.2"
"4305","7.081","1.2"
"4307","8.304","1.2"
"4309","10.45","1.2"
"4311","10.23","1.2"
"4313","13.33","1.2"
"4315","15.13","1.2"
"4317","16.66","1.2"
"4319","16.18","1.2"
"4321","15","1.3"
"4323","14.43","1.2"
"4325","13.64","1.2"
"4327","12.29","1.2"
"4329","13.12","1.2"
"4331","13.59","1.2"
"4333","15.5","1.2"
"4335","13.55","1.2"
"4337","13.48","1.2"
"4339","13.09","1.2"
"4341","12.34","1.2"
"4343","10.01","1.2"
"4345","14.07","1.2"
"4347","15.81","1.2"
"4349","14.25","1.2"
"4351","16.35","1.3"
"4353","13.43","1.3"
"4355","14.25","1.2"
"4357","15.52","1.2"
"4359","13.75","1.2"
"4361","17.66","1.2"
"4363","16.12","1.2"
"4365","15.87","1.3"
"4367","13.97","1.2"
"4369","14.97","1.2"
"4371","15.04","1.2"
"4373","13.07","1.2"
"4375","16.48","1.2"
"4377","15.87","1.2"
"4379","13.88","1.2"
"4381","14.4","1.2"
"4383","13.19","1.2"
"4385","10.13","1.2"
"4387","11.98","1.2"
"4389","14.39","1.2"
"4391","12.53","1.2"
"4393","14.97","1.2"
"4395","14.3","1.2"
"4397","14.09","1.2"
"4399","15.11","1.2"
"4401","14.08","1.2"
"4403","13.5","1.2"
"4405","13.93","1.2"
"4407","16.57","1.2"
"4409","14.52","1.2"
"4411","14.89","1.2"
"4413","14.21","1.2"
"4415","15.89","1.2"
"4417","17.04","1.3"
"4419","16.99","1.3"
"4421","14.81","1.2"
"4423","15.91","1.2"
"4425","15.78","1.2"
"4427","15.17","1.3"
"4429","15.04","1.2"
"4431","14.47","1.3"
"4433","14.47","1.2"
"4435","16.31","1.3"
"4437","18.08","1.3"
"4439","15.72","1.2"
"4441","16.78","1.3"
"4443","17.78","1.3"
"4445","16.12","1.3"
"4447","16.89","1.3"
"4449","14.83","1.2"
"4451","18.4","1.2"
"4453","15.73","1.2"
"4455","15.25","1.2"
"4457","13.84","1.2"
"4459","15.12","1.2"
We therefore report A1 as 3.6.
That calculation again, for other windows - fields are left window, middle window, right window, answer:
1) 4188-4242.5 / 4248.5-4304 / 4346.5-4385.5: 2.91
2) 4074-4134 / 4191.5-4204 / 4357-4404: 1.71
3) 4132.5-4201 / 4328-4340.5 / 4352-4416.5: 0.04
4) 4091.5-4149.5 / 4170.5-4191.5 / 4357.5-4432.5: 2.29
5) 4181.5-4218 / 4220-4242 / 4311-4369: 1.06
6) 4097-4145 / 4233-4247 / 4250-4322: -0.60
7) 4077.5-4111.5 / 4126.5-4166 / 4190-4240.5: 3.67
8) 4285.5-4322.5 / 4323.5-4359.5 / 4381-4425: -2.61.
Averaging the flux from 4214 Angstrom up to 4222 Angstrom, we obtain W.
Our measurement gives 13.4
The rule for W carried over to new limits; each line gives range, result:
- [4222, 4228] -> 10.6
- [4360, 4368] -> 15.9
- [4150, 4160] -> 9.96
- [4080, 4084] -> 13.3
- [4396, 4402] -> 14.4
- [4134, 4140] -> 11.9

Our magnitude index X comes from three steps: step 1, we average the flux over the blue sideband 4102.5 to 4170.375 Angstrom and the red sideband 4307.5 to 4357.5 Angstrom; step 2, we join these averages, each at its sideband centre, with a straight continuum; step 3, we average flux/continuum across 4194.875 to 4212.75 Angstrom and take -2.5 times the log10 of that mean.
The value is 0.06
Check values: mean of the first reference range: 11.5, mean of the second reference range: 13.8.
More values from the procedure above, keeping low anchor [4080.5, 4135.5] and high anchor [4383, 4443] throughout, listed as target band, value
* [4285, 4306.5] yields 0.272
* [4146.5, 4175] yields 0.166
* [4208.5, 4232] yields 0.112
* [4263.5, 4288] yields 0.054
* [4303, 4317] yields 0.263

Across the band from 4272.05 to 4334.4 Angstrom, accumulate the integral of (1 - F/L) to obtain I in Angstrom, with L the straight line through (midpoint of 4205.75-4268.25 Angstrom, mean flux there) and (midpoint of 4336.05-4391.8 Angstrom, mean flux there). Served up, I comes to 4.8 Angstrom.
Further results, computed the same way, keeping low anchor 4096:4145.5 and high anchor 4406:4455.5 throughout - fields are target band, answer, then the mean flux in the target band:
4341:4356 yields 0.9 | 13.9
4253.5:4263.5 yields 0.3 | 13.2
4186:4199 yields 1.4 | 11.3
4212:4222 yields -0.3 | 13.4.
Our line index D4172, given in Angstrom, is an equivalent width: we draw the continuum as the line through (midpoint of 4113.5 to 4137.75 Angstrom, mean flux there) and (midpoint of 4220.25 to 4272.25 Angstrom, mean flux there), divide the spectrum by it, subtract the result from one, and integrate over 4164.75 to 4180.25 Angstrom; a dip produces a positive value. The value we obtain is 1.5 Angstrom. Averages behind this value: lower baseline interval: 11.8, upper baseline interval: 12.5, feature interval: 11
